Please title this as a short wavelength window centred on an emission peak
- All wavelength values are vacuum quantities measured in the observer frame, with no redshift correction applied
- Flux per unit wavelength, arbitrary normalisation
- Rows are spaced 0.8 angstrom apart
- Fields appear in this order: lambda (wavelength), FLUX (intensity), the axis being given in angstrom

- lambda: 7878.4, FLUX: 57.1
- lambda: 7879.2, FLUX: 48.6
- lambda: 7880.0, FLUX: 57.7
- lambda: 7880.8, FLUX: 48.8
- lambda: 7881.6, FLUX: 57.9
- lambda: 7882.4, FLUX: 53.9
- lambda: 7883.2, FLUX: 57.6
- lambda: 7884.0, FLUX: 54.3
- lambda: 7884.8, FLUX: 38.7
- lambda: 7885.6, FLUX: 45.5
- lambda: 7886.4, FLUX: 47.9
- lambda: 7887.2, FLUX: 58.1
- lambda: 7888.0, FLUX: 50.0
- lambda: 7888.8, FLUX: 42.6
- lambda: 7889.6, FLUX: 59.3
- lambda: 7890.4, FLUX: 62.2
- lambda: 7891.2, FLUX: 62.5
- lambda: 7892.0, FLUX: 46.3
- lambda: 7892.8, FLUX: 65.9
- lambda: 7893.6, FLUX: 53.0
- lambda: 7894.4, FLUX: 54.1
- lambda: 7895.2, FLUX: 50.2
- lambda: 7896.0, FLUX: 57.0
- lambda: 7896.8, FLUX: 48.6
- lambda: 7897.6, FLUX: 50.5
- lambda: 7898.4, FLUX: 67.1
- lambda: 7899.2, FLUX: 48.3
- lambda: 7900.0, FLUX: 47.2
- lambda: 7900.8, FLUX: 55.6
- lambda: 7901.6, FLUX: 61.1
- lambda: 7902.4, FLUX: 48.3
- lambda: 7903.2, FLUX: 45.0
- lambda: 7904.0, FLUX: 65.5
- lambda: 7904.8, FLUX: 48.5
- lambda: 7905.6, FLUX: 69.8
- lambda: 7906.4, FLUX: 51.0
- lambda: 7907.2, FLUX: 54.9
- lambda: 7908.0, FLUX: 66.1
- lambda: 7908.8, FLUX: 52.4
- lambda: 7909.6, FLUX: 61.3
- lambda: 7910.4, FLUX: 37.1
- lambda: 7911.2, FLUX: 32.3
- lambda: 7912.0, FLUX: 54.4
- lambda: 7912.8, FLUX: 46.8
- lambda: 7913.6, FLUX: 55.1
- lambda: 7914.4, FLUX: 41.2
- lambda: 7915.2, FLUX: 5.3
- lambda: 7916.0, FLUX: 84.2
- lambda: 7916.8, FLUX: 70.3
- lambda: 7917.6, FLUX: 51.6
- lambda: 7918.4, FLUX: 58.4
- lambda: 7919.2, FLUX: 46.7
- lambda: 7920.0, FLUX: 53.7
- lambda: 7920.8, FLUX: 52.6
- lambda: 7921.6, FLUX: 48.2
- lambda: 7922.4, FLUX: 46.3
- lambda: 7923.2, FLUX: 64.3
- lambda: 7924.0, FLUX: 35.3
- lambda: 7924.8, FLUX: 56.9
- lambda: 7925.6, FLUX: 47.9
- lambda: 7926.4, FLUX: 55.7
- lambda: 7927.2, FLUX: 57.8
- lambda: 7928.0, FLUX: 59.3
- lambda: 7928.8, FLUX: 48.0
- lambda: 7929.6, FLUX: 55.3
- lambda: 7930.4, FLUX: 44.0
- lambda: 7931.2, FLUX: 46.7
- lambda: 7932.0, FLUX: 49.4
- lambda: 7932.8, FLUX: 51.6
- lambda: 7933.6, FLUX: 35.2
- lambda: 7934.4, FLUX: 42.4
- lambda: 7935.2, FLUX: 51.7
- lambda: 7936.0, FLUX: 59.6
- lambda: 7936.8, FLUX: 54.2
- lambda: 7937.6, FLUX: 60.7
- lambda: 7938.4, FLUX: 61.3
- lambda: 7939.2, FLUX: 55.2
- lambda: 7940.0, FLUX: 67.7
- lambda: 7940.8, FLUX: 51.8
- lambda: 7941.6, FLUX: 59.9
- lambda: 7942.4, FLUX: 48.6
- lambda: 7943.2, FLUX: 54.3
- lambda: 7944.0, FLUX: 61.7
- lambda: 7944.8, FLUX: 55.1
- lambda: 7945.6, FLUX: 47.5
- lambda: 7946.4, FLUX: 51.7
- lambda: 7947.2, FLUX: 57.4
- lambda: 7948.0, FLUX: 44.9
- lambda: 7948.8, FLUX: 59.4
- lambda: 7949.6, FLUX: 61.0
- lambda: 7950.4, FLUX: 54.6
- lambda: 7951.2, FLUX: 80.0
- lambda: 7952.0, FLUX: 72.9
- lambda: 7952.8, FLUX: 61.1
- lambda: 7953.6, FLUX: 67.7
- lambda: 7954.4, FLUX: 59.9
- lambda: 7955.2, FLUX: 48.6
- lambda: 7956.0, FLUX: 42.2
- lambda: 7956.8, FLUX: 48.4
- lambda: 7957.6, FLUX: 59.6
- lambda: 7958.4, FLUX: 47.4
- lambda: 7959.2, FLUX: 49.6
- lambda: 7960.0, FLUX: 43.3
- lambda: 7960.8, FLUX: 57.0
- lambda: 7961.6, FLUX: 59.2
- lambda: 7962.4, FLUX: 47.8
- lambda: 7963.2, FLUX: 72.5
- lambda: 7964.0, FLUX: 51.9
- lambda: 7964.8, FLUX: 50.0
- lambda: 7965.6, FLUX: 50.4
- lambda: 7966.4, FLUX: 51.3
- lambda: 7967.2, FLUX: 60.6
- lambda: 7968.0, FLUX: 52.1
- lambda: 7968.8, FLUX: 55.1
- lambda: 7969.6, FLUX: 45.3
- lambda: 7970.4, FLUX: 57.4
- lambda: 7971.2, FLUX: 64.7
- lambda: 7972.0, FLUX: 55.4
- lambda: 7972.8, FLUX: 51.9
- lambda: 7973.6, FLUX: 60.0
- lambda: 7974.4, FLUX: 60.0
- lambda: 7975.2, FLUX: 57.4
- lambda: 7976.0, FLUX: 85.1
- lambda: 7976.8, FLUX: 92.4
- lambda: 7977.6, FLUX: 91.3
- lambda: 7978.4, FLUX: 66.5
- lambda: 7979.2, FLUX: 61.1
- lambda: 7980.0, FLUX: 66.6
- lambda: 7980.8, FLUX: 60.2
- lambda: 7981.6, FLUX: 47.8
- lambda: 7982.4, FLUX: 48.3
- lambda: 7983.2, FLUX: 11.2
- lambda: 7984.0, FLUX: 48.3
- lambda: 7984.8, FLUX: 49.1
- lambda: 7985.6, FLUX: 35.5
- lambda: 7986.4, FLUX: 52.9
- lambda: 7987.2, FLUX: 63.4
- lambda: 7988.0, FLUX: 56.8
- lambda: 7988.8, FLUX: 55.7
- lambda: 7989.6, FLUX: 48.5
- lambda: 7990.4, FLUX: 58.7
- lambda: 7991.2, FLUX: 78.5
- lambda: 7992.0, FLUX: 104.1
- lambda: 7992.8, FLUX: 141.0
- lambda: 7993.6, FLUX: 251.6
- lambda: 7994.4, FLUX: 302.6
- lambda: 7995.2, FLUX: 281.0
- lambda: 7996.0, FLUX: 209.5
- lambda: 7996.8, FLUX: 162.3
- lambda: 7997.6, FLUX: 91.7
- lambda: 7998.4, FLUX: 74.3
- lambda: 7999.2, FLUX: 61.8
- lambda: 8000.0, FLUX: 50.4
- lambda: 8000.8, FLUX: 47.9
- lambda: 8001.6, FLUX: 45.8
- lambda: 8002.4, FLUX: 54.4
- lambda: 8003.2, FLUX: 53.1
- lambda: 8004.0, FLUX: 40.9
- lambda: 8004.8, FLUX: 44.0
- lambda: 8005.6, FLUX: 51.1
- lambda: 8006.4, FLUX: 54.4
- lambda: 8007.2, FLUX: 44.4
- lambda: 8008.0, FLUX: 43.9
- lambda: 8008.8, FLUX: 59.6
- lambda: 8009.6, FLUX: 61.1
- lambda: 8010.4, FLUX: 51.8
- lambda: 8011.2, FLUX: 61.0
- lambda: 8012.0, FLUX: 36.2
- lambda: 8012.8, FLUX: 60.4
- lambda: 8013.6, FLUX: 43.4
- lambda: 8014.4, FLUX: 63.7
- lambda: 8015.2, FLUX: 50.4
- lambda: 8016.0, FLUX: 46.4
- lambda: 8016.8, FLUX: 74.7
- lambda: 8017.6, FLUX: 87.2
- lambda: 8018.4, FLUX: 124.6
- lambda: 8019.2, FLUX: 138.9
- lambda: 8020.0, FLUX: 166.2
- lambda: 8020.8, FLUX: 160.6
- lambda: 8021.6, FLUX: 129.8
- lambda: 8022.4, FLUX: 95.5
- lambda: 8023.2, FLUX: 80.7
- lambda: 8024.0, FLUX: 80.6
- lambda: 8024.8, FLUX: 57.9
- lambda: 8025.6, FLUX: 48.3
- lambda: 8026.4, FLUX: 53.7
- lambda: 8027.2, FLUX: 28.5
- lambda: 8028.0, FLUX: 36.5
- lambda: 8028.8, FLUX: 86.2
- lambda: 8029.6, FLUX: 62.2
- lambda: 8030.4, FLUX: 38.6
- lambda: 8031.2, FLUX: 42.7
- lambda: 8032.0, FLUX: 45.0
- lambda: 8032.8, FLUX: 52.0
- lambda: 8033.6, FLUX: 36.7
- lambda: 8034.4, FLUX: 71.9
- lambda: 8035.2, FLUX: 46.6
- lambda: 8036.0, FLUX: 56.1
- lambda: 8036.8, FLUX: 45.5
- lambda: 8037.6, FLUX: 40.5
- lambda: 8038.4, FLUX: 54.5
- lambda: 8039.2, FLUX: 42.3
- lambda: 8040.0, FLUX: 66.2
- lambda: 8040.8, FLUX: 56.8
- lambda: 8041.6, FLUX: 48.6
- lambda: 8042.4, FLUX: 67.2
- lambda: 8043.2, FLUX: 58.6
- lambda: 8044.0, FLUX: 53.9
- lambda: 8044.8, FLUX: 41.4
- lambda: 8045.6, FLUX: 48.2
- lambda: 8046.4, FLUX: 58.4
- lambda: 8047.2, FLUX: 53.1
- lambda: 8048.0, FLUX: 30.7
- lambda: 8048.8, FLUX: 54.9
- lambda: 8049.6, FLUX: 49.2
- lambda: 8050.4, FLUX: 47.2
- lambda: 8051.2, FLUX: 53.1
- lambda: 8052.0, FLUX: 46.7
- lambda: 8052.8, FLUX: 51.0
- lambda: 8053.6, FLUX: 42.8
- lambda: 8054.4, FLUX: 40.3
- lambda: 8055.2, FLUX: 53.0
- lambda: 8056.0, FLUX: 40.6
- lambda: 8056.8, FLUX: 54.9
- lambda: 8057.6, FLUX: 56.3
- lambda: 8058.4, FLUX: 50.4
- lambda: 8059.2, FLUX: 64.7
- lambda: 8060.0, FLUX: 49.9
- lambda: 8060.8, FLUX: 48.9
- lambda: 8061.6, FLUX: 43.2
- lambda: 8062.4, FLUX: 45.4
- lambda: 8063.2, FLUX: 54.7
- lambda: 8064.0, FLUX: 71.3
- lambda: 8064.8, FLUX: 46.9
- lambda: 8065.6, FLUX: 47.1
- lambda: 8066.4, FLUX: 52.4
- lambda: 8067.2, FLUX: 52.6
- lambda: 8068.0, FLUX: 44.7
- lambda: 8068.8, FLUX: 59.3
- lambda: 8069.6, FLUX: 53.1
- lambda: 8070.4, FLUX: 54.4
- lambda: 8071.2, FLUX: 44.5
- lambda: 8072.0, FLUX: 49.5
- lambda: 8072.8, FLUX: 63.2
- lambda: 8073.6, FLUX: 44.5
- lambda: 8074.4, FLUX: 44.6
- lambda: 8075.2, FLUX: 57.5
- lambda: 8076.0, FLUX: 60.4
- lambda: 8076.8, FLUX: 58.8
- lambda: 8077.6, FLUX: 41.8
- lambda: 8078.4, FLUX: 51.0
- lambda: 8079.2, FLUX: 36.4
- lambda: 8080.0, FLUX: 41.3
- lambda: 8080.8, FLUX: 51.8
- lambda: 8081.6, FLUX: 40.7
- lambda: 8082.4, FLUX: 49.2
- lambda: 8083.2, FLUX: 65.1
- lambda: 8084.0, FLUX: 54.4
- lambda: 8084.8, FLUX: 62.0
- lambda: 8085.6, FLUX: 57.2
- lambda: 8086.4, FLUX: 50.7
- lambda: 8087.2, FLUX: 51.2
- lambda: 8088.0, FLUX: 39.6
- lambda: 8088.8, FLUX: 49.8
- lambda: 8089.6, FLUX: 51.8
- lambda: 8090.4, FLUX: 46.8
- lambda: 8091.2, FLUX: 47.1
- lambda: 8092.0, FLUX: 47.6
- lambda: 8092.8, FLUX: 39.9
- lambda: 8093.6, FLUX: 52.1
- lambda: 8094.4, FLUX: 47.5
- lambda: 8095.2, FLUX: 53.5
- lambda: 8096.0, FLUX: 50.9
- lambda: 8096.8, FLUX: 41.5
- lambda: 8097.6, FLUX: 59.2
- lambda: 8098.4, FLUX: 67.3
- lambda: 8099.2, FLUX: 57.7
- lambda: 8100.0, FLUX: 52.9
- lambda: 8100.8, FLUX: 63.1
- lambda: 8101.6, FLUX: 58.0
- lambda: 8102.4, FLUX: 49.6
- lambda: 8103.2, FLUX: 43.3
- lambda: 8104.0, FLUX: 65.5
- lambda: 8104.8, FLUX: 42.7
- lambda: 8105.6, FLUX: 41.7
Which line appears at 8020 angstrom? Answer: [N II]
